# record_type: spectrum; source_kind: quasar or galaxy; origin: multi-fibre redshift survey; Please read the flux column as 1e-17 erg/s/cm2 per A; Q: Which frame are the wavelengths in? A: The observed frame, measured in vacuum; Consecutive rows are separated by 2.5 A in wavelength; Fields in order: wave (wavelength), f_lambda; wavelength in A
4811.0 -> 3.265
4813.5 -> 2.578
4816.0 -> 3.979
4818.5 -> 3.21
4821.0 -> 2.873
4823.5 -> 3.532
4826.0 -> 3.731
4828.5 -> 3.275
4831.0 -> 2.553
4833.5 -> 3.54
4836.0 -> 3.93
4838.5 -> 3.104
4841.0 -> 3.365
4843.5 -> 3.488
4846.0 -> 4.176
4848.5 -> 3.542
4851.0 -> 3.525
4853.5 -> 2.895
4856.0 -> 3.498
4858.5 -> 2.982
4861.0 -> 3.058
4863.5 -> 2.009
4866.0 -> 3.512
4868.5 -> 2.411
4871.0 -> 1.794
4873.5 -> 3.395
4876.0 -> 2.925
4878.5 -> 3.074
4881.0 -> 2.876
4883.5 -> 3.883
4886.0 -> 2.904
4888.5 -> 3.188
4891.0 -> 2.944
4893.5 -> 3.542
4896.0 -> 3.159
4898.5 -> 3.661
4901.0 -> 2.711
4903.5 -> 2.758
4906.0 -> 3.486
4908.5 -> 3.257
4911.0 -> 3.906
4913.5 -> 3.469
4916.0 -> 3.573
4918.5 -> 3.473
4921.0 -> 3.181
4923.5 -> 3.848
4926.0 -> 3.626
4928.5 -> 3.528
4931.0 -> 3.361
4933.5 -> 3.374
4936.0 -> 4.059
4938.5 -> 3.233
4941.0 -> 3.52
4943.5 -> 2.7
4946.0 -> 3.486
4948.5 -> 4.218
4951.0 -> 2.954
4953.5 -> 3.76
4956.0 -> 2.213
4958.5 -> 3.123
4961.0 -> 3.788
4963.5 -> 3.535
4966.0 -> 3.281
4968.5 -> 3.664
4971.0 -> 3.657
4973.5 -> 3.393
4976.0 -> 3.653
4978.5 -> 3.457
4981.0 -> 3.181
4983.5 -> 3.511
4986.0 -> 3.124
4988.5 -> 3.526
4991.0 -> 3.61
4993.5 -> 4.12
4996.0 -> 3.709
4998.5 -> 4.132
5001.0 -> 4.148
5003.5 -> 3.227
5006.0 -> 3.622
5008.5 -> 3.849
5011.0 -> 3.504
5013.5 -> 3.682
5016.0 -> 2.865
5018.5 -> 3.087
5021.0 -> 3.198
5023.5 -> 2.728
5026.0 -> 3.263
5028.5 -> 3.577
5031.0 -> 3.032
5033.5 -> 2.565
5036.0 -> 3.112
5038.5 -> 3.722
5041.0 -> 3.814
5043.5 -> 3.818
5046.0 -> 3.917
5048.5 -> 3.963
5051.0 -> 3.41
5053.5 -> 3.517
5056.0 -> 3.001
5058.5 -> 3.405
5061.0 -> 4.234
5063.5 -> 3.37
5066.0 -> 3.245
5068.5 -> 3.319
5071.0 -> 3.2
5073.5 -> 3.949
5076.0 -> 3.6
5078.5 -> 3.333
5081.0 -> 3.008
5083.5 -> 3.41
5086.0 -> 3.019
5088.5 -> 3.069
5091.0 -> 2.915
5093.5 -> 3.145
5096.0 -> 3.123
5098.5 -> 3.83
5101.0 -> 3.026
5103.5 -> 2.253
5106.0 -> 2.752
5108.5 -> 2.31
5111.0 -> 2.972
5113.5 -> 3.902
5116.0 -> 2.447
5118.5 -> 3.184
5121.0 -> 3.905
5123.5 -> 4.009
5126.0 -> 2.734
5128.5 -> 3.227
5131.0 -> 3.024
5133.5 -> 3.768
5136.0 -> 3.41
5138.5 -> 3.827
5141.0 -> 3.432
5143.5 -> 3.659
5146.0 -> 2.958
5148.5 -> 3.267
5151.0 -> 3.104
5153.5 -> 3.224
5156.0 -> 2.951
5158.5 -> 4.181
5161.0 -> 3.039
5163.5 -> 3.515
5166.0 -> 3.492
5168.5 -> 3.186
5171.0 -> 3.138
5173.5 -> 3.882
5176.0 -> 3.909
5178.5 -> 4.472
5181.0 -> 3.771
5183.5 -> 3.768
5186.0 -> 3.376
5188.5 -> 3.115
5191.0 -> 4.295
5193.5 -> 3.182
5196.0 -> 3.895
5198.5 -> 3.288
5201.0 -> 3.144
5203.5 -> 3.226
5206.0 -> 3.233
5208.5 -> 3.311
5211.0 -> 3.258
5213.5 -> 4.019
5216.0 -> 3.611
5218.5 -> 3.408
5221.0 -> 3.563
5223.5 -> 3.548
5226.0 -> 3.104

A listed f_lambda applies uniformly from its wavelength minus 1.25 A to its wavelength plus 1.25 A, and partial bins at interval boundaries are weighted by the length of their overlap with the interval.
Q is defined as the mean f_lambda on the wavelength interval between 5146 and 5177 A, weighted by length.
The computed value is 3.39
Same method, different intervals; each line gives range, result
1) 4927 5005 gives 3.49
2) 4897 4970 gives 3.41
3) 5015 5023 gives 3.03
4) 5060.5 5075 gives 3.52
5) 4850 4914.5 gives 3.11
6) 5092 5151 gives 3.22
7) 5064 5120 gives 3.14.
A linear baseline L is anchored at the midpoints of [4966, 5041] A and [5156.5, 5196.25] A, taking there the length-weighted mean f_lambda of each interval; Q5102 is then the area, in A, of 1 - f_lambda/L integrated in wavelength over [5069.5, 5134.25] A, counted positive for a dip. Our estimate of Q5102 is 6.4 A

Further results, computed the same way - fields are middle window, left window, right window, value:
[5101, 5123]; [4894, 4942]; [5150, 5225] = 3.0 A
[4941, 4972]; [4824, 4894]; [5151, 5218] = -0.8 A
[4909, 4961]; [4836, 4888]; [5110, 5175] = -3.9 A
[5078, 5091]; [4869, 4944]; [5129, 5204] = 1.1 A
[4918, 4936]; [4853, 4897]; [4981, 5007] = -1.3 A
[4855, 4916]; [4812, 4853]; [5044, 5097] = 5.1 A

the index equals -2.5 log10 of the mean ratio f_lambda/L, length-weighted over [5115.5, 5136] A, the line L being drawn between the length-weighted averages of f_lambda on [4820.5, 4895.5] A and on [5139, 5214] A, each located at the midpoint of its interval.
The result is 0.03 mag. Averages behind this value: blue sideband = 3.19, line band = 3.33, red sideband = 3.47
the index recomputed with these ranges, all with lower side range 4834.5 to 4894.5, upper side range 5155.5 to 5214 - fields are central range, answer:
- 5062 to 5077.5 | -0.02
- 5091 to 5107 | 0.14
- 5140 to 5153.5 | 0.07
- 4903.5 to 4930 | -0.09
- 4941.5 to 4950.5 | -0.06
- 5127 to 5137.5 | 0.04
